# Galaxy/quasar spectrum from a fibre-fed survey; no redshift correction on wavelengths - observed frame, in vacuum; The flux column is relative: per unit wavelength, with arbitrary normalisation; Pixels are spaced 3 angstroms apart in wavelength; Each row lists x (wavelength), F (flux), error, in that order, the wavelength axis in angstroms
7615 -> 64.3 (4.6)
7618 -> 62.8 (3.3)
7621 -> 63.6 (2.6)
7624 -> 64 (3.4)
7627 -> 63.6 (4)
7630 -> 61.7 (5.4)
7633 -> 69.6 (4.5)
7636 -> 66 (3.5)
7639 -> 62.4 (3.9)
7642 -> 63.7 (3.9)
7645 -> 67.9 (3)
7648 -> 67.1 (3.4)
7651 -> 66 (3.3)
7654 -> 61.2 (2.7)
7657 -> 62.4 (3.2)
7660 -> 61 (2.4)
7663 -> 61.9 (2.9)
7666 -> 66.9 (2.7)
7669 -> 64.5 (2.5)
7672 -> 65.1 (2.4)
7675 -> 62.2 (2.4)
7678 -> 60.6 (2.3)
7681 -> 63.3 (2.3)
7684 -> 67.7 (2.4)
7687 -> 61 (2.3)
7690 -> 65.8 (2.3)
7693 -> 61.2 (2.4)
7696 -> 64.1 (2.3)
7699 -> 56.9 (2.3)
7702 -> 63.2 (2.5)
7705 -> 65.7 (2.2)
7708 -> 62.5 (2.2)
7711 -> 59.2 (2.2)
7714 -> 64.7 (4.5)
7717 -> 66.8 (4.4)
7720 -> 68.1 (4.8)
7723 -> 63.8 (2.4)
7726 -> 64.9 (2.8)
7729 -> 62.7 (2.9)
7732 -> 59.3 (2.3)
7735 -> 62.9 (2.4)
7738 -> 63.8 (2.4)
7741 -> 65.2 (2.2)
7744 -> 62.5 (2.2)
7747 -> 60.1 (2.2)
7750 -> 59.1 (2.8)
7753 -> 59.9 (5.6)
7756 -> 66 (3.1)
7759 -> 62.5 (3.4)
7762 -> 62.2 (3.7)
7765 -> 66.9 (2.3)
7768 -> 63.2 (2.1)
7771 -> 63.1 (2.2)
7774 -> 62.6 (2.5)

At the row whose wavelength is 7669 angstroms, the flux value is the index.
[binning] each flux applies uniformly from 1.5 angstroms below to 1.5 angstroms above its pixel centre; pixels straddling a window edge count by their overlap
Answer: 64.5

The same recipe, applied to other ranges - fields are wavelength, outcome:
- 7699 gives 56.9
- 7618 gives 62.8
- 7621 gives 63.6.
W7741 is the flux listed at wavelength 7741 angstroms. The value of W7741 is 65.2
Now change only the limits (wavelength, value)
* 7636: 66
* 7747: 60.1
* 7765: 66.9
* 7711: 59.2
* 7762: 62.2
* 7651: 66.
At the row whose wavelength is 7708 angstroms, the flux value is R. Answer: 62.5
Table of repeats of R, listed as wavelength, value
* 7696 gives 64.1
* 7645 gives 67.9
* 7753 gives 59.9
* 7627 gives 63.6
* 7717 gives 66.8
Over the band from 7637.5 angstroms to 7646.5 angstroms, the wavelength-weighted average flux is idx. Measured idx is 64.7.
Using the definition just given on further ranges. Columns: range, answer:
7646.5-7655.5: 64.8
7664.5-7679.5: 63.9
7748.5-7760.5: 61.9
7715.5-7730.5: 65.3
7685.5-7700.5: 61.8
